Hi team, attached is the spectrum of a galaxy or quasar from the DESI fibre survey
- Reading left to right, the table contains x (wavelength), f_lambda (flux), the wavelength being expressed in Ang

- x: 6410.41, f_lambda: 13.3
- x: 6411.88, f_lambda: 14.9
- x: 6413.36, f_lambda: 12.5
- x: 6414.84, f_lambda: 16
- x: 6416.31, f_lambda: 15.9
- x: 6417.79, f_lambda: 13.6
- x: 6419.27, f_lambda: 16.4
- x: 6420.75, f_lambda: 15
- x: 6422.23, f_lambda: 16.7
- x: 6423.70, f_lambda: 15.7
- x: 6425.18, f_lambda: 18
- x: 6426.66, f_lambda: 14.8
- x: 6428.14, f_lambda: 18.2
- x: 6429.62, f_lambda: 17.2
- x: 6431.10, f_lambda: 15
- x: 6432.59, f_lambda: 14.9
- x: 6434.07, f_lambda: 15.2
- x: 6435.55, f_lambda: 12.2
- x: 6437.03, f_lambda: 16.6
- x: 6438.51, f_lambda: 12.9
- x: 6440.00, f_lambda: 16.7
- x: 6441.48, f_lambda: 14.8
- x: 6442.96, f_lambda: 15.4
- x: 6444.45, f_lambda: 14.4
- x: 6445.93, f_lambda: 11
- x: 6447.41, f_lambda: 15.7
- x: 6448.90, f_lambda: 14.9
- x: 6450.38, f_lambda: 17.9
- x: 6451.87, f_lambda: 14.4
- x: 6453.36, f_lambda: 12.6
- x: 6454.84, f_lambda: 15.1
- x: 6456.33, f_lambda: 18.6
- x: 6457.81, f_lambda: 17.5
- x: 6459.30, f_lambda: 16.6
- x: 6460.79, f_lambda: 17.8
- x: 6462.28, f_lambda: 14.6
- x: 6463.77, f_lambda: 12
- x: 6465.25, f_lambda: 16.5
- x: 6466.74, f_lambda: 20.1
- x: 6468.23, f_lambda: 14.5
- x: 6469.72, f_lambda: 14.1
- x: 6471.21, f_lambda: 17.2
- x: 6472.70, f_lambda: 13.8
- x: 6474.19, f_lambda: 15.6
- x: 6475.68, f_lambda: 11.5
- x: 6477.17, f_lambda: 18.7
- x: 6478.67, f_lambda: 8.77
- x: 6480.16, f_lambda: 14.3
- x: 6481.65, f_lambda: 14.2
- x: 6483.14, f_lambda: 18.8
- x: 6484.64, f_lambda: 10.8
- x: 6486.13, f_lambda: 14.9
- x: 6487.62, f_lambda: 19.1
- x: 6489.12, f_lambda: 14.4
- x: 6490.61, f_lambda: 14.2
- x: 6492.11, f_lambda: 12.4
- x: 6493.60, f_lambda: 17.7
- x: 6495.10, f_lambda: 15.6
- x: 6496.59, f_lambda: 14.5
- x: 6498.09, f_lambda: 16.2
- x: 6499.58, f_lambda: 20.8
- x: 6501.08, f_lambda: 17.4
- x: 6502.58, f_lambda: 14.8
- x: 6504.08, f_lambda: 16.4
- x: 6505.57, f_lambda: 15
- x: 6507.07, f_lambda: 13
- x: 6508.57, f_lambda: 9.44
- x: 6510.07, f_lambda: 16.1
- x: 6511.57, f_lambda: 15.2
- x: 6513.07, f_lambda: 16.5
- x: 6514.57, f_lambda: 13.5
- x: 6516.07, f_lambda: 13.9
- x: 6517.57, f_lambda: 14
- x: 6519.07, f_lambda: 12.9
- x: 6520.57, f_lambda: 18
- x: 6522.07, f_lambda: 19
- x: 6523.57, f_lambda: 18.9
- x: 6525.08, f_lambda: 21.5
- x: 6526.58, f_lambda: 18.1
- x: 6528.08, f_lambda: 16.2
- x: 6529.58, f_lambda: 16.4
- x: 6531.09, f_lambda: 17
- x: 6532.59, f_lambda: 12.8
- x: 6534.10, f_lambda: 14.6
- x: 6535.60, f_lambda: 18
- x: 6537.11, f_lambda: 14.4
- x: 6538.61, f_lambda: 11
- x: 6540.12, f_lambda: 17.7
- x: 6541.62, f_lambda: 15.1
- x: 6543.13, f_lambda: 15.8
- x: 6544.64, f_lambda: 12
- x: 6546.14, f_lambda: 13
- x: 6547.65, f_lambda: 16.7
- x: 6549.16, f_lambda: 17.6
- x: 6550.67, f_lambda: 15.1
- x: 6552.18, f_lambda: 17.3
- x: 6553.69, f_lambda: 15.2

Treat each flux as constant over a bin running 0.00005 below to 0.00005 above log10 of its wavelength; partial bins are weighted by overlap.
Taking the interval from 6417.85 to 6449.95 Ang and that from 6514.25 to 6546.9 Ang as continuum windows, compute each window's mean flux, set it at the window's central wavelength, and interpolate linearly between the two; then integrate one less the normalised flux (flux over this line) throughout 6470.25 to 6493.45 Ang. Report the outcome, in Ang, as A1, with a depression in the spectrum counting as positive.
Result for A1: 1.2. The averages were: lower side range 15.3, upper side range 15.7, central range 14.7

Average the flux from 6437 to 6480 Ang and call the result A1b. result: 15.1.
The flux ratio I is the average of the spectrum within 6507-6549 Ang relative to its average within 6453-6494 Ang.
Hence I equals 1.0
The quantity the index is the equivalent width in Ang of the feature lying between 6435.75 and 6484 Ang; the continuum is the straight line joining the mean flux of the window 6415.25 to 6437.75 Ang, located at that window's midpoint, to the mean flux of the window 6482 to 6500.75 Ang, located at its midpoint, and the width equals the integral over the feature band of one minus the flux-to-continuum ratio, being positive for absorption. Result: 1.7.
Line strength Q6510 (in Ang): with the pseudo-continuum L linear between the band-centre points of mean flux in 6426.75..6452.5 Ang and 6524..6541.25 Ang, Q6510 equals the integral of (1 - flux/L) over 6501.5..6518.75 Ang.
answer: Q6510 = 1.7 Ang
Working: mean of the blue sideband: 15.1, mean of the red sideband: 16.2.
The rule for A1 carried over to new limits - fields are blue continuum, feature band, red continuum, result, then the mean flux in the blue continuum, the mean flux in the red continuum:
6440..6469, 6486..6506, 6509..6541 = -0.31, 15.5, 15.9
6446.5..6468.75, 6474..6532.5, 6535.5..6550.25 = -0.37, 15.9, 15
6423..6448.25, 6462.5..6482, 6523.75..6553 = 0.91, 15.2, 15.9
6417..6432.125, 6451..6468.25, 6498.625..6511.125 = -0.20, 16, 15.4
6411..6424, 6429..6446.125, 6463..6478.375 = 0.43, 15.2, 15.2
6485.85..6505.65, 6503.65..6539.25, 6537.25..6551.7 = -0.17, 16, 14.9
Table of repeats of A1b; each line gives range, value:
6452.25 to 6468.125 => 16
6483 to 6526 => 15.7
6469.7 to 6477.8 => 15.2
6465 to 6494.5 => 15.1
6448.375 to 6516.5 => 15.3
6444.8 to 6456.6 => 14.9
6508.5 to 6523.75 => 15.3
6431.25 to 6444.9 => 14.8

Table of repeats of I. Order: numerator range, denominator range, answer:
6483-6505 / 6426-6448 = 1.05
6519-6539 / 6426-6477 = 1.08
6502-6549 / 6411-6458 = 1.01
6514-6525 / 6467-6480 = 1.11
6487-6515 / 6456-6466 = 0.95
